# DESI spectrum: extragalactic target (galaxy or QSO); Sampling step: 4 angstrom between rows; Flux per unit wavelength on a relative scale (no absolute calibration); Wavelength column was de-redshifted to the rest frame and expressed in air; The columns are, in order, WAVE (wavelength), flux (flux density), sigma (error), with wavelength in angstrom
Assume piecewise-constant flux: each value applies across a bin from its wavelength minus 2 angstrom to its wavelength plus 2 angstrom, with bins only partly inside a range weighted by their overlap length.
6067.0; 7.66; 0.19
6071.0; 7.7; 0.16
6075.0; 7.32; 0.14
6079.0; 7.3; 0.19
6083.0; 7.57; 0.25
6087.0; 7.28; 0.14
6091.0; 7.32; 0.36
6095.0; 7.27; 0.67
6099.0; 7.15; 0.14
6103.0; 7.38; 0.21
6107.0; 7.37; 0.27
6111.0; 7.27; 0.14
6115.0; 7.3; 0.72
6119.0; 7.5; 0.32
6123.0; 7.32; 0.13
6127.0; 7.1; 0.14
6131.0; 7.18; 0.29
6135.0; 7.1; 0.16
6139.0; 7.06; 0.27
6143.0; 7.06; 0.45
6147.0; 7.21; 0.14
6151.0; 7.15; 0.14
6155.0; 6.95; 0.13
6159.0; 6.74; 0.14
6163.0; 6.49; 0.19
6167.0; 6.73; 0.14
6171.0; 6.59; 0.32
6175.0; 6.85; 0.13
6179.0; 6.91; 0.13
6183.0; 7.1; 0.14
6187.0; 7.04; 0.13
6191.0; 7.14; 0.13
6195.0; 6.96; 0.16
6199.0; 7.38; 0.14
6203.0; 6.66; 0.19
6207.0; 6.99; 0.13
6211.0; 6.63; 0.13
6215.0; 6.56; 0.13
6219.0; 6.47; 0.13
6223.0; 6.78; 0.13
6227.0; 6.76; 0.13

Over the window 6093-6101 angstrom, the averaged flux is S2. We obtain 7.21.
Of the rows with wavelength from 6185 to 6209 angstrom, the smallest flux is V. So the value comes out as 6.66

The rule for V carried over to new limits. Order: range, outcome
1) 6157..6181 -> 6.49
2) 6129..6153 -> 7.06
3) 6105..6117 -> 7.27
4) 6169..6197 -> 6.59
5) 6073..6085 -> 7.3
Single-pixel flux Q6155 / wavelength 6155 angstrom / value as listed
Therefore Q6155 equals 6.95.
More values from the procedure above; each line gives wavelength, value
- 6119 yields 7.5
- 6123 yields 7.32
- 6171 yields 6.59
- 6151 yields 7.15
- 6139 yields 7.06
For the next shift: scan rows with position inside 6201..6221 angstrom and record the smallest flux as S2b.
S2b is 6.47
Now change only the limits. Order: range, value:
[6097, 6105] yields 7.15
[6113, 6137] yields 7.1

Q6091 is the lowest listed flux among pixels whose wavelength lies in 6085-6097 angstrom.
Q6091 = 7.27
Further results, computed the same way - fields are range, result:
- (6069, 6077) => 7.32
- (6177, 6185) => 6.91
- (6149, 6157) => 6.95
